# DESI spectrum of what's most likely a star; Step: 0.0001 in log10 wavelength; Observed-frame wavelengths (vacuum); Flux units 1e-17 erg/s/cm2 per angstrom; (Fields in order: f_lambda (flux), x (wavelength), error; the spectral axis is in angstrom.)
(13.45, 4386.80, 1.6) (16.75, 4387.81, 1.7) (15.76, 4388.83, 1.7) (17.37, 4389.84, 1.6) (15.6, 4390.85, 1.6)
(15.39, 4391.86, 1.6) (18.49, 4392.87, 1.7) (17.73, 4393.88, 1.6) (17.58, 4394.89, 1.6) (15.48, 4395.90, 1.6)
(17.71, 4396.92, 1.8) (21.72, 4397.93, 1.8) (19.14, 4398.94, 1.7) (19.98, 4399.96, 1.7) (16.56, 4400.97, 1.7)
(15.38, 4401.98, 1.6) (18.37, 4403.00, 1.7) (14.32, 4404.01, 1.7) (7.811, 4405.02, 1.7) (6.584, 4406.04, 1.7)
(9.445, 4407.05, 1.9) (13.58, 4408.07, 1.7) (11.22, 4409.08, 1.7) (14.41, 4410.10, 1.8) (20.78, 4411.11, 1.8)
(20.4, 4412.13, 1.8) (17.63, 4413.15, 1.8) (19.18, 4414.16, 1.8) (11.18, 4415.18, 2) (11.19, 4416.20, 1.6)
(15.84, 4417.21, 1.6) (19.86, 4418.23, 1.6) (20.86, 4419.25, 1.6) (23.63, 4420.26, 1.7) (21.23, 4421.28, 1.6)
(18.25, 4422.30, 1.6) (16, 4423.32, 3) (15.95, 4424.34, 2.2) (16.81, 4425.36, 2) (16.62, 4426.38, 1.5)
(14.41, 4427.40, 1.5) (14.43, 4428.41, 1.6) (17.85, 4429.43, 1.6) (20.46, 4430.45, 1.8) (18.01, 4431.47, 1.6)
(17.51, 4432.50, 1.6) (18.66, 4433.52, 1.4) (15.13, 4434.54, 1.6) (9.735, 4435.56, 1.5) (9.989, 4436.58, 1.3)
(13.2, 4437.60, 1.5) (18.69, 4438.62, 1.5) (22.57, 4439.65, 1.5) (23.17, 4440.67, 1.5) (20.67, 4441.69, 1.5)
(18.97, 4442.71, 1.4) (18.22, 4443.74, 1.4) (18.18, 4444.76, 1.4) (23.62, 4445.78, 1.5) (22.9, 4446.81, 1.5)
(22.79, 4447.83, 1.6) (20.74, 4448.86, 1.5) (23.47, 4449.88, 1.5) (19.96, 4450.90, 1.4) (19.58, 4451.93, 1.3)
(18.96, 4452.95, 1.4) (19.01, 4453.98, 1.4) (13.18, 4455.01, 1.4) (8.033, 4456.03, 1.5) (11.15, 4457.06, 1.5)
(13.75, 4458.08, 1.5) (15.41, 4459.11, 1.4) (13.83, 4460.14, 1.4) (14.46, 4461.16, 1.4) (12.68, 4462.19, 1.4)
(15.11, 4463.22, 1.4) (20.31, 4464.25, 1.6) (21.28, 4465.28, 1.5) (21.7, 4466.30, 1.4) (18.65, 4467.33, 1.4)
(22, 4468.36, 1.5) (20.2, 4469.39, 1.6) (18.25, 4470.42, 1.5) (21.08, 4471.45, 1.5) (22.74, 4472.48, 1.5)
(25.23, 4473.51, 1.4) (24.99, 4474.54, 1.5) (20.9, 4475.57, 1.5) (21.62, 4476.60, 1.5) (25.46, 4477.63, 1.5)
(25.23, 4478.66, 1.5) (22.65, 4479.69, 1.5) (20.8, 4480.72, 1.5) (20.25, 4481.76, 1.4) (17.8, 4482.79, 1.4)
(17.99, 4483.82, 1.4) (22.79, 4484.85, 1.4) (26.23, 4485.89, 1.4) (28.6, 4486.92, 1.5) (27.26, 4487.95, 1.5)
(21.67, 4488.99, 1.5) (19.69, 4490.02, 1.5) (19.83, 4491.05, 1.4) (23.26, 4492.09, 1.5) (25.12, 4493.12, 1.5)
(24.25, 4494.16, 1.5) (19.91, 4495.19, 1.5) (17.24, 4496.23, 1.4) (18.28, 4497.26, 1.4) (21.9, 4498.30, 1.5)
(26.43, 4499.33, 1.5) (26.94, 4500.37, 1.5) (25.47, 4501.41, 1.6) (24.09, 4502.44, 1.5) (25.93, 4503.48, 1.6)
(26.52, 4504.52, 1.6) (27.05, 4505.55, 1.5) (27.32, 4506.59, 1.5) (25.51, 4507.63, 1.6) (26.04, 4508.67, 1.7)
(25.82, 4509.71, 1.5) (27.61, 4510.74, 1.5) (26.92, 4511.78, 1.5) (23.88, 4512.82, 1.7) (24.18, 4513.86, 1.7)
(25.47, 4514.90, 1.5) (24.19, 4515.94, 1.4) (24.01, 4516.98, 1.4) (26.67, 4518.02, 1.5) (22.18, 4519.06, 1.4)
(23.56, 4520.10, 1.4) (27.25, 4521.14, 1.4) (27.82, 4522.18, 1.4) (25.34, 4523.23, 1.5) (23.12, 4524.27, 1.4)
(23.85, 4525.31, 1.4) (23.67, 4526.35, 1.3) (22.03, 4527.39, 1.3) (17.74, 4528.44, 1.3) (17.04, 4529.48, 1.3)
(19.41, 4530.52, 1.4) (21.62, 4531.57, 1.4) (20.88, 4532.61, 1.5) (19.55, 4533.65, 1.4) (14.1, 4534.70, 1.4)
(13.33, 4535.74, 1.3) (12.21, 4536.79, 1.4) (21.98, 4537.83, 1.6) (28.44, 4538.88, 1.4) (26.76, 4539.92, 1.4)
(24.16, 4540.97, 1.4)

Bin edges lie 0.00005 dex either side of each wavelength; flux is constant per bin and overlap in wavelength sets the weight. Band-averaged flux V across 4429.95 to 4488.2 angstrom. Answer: 19.4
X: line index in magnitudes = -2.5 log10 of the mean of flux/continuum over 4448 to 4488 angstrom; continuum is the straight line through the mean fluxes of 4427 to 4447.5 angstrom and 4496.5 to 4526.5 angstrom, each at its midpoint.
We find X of 0.06 mag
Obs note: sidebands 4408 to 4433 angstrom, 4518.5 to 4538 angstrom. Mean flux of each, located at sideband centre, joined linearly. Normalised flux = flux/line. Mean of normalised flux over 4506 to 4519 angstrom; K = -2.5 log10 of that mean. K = -0.25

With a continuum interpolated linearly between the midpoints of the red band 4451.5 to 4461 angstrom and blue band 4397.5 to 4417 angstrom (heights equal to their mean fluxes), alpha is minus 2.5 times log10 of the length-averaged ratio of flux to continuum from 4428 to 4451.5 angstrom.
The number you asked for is -0.25 mag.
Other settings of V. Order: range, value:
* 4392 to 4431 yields 16.5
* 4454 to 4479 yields 18.6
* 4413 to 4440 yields 16.8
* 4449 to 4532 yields 21.9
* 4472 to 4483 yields 22.6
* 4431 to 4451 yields 18.8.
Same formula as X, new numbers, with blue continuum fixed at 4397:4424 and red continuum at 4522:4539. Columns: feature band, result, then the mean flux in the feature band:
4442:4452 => -0.19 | 20.9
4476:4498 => -0.17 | 22.2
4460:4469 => 0.01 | 18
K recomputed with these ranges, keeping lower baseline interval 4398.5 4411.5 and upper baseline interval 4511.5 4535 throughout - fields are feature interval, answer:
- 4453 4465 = 0.24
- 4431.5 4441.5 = -0.01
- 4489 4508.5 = -0.12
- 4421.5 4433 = -0.07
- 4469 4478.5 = -0.16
